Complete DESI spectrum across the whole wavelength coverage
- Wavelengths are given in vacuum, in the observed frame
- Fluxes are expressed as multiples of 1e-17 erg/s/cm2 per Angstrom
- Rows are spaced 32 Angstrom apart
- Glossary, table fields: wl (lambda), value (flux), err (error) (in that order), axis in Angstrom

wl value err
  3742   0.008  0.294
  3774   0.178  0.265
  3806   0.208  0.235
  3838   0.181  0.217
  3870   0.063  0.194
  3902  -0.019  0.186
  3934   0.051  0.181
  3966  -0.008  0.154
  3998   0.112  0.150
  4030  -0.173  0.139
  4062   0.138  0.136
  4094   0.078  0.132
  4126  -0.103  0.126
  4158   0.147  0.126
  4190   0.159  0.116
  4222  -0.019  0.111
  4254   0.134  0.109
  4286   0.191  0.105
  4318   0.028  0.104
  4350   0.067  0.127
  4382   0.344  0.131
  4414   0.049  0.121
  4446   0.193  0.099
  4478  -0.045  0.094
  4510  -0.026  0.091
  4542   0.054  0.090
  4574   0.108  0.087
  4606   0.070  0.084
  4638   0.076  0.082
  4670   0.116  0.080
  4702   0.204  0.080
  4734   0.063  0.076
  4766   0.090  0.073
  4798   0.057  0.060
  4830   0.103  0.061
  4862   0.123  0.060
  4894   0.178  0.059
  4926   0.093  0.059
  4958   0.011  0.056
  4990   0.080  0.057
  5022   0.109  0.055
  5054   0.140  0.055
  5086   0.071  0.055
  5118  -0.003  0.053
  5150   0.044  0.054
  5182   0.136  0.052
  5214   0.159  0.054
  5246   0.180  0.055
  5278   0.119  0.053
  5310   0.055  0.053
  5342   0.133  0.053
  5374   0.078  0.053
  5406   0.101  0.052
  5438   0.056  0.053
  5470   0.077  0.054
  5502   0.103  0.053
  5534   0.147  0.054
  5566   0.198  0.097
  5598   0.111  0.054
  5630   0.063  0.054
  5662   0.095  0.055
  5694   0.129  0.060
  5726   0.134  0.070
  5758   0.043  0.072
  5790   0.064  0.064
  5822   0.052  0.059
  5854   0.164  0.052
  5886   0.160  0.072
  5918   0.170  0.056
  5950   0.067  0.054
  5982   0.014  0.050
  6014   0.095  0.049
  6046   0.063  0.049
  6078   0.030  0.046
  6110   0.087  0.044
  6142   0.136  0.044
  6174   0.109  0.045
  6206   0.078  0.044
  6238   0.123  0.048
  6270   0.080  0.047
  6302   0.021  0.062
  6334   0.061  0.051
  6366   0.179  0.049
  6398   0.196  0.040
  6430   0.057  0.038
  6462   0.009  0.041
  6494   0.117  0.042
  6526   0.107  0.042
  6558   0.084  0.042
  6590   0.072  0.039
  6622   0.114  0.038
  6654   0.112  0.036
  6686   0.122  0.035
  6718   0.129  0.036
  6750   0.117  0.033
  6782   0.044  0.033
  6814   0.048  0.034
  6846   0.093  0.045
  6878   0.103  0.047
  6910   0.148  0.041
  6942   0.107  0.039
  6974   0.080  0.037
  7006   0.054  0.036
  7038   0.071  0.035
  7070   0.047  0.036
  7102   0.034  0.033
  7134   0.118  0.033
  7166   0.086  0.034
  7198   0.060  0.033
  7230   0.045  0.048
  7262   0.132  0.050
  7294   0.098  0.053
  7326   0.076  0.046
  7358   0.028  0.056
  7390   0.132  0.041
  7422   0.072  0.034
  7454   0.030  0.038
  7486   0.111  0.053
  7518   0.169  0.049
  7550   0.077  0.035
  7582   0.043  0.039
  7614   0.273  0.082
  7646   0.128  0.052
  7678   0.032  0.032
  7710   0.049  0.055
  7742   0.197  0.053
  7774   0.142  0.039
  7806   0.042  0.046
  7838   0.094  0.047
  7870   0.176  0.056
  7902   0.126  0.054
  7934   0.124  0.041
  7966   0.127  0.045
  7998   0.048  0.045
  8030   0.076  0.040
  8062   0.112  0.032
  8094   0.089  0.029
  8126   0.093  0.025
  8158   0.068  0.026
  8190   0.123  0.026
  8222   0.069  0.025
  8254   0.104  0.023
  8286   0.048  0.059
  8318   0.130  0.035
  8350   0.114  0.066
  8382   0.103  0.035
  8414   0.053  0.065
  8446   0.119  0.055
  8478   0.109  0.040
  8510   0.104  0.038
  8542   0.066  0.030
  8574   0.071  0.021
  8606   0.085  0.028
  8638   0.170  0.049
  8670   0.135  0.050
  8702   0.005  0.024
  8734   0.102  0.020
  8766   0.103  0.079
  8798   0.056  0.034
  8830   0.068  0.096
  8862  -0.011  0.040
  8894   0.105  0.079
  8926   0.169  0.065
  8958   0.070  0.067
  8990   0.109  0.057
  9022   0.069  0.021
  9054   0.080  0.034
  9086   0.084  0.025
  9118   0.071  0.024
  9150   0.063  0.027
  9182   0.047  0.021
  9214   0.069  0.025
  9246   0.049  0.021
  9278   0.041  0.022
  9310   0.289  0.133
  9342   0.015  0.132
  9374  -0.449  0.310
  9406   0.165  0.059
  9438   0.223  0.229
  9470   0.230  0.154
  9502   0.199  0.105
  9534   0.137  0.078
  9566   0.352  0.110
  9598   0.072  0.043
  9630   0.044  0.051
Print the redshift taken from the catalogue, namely 0.179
